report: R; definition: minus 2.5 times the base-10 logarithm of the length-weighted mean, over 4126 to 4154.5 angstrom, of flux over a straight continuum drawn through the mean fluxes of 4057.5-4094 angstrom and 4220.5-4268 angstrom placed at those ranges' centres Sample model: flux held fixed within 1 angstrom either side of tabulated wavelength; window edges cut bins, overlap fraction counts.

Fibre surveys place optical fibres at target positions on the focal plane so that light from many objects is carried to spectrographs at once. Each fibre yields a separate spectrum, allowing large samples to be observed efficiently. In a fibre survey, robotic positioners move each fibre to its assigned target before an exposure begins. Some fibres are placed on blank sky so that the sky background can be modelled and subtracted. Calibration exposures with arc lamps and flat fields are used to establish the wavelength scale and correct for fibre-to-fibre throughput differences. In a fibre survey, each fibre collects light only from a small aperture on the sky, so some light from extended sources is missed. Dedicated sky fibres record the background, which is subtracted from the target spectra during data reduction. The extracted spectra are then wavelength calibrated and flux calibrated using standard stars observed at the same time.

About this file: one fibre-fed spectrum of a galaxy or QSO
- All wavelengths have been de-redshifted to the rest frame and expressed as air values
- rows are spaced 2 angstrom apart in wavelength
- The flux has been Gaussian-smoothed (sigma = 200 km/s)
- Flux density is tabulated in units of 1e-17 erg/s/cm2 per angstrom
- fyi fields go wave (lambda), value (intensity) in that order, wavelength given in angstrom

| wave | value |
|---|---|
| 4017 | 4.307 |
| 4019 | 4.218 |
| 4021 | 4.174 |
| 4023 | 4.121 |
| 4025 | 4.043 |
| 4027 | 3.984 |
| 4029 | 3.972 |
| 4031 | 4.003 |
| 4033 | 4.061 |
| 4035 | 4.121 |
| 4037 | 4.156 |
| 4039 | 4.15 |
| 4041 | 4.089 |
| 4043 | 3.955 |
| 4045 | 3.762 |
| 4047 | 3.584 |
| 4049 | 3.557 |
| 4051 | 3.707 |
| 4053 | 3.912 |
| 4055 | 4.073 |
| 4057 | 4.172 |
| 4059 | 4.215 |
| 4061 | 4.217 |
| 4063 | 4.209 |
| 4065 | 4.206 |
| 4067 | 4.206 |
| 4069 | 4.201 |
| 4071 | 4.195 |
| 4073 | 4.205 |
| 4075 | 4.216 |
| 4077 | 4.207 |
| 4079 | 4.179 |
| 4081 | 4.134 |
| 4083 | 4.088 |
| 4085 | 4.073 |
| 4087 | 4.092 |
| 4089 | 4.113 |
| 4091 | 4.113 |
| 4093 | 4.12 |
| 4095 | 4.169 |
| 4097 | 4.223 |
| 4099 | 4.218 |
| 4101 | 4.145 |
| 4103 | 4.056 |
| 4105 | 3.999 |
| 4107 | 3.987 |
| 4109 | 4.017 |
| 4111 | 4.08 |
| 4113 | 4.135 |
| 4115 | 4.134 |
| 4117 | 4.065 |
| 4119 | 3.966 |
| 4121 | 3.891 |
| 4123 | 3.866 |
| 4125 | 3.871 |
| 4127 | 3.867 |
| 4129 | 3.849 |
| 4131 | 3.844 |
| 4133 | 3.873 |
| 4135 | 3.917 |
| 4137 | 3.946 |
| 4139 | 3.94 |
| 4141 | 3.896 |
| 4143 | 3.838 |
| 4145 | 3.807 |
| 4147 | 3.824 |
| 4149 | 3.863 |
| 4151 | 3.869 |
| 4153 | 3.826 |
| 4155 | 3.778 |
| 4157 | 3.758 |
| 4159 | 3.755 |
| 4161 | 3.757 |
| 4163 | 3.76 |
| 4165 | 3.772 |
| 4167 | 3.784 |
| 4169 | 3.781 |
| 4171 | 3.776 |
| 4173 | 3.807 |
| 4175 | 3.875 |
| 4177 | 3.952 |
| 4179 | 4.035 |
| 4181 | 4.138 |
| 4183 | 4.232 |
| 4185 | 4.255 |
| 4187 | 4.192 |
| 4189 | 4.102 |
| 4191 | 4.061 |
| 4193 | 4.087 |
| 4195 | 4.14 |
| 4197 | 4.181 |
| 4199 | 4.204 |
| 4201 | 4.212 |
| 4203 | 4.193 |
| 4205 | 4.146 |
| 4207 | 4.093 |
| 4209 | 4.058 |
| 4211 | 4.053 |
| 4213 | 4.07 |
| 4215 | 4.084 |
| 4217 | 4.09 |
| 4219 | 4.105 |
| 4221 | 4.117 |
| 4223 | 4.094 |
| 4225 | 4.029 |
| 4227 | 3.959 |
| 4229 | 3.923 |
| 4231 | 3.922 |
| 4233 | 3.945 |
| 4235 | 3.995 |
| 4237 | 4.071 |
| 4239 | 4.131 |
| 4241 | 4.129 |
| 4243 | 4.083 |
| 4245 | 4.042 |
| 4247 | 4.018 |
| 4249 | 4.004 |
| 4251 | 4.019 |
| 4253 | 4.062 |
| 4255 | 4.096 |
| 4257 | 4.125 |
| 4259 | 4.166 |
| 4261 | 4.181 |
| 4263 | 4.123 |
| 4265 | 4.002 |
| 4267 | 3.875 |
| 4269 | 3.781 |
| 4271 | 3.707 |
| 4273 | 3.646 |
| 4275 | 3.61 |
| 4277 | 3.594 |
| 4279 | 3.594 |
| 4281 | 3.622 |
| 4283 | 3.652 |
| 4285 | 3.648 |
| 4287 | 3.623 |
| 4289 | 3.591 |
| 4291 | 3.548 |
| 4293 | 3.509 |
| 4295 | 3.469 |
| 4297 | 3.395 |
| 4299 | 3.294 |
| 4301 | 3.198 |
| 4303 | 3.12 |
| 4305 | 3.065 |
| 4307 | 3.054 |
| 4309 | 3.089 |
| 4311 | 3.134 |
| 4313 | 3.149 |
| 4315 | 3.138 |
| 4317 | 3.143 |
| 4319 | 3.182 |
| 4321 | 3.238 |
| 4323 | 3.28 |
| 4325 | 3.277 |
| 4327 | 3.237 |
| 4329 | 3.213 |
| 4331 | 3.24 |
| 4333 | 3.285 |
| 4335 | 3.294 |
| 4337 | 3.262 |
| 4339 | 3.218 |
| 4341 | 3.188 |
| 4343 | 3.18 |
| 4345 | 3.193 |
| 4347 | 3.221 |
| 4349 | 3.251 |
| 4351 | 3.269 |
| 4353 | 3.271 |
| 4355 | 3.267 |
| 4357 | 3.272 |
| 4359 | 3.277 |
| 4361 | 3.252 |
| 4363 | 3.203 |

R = 0.07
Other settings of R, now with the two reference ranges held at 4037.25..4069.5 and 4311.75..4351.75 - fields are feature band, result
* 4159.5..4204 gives -0.103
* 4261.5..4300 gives -0.088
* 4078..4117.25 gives -0.060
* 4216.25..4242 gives -0.151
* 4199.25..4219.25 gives -0.154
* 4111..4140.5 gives -0.038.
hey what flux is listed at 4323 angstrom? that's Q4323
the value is 3.28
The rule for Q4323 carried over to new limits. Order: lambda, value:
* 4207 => 4.093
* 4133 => 3.873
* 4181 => 4.138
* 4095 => 4.169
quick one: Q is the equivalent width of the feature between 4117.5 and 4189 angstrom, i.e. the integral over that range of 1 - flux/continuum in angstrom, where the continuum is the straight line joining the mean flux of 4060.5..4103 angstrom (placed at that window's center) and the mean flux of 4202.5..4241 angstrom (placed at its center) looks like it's 3.74 angstrom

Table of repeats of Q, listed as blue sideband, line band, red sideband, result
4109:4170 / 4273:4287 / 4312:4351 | -0.9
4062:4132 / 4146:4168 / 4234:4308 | 1.0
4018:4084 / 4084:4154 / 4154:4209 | 0.8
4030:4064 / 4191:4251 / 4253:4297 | -4.0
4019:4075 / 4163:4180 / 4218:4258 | 0.9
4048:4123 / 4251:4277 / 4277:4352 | -3.4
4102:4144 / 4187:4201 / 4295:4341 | -1.7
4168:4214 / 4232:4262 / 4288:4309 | -3.2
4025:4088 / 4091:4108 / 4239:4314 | -0.5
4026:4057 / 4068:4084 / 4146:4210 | -0.9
